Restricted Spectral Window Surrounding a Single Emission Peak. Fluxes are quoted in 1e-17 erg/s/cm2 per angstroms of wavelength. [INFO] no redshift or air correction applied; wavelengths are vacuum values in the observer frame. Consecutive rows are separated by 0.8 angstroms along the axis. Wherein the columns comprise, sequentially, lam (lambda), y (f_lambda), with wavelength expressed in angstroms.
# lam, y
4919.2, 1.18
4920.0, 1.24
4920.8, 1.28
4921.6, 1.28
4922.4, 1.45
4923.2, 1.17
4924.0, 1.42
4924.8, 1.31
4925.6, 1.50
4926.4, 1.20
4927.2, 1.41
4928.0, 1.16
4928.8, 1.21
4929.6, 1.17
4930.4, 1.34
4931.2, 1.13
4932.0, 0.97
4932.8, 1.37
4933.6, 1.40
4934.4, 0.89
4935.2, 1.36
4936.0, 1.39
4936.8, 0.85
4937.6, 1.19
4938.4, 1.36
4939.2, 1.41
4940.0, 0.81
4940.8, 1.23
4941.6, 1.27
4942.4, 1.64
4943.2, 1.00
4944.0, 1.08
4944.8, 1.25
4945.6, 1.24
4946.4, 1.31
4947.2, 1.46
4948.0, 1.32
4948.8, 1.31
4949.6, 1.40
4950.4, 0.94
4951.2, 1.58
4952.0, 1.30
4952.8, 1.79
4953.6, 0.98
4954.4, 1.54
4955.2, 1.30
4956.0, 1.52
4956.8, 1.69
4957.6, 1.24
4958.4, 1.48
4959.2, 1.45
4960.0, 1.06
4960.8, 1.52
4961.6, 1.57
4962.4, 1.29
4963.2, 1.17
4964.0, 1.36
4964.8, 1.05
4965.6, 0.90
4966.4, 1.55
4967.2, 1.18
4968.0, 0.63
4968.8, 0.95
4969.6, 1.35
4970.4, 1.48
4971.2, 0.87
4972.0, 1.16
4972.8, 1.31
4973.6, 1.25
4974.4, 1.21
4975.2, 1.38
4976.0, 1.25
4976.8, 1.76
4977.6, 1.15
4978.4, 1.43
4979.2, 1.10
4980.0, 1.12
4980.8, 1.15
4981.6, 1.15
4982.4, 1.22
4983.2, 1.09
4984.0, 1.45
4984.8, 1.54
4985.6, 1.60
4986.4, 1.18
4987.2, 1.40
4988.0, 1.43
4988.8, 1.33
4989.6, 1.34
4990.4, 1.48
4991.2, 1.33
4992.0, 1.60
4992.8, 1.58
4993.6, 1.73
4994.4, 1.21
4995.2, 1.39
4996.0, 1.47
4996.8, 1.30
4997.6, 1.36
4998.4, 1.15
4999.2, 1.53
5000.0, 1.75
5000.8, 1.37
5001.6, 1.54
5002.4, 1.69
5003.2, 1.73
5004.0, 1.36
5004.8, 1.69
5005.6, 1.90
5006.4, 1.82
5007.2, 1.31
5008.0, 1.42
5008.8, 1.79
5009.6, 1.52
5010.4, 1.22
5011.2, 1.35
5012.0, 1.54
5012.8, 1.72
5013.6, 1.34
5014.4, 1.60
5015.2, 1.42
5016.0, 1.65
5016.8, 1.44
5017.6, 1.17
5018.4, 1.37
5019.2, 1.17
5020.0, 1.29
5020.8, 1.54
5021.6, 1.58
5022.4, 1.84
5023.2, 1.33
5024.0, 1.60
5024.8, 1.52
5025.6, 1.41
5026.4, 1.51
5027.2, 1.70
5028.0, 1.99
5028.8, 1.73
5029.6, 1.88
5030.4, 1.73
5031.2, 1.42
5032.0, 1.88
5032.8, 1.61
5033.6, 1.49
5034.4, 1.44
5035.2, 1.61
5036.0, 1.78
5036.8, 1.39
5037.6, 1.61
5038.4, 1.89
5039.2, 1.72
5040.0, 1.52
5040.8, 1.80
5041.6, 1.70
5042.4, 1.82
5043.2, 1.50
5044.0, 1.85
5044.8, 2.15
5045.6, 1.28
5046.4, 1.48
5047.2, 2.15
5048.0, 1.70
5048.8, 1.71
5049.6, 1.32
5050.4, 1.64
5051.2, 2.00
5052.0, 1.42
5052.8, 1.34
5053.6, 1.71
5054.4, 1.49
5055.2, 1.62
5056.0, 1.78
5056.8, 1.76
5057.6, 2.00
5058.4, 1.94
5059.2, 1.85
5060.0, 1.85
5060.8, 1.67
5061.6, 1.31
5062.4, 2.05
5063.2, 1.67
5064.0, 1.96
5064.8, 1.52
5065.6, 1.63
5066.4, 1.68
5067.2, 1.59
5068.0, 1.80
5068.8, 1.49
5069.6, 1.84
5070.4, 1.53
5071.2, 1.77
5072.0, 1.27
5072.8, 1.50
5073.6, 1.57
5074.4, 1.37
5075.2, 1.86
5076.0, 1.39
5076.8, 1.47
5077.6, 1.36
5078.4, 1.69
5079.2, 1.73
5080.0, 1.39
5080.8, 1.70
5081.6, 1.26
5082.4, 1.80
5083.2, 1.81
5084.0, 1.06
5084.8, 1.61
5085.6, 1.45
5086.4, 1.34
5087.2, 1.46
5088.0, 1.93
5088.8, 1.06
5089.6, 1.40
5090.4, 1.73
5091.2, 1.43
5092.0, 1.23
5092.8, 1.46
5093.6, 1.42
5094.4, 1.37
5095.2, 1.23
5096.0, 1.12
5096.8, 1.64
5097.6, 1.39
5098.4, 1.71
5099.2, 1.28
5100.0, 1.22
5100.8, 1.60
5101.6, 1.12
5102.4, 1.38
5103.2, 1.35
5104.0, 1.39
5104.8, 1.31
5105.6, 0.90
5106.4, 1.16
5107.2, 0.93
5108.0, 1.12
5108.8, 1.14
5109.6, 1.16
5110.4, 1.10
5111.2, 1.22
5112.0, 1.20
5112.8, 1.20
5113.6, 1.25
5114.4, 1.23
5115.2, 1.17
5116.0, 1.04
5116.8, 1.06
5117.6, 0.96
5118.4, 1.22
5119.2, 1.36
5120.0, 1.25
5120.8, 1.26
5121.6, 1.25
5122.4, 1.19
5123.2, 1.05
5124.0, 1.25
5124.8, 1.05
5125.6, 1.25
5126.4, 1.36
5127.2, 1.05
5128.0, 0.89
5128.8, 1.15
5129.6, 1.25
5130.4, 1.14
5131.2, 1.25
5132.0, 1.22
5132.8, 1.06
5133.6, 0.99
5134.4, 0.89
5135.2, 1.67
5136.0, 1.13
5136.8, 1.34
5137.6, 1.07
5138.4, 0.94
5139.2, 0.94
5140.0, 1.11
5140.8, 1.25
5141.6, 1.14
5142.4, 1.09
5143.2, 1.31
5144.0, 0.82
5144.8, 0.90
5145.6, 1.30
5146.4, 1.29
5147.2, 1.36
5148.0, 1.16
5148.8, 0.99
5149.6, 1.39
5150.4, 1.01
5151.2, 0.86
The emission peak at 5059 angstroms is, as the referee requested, C III] 1909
